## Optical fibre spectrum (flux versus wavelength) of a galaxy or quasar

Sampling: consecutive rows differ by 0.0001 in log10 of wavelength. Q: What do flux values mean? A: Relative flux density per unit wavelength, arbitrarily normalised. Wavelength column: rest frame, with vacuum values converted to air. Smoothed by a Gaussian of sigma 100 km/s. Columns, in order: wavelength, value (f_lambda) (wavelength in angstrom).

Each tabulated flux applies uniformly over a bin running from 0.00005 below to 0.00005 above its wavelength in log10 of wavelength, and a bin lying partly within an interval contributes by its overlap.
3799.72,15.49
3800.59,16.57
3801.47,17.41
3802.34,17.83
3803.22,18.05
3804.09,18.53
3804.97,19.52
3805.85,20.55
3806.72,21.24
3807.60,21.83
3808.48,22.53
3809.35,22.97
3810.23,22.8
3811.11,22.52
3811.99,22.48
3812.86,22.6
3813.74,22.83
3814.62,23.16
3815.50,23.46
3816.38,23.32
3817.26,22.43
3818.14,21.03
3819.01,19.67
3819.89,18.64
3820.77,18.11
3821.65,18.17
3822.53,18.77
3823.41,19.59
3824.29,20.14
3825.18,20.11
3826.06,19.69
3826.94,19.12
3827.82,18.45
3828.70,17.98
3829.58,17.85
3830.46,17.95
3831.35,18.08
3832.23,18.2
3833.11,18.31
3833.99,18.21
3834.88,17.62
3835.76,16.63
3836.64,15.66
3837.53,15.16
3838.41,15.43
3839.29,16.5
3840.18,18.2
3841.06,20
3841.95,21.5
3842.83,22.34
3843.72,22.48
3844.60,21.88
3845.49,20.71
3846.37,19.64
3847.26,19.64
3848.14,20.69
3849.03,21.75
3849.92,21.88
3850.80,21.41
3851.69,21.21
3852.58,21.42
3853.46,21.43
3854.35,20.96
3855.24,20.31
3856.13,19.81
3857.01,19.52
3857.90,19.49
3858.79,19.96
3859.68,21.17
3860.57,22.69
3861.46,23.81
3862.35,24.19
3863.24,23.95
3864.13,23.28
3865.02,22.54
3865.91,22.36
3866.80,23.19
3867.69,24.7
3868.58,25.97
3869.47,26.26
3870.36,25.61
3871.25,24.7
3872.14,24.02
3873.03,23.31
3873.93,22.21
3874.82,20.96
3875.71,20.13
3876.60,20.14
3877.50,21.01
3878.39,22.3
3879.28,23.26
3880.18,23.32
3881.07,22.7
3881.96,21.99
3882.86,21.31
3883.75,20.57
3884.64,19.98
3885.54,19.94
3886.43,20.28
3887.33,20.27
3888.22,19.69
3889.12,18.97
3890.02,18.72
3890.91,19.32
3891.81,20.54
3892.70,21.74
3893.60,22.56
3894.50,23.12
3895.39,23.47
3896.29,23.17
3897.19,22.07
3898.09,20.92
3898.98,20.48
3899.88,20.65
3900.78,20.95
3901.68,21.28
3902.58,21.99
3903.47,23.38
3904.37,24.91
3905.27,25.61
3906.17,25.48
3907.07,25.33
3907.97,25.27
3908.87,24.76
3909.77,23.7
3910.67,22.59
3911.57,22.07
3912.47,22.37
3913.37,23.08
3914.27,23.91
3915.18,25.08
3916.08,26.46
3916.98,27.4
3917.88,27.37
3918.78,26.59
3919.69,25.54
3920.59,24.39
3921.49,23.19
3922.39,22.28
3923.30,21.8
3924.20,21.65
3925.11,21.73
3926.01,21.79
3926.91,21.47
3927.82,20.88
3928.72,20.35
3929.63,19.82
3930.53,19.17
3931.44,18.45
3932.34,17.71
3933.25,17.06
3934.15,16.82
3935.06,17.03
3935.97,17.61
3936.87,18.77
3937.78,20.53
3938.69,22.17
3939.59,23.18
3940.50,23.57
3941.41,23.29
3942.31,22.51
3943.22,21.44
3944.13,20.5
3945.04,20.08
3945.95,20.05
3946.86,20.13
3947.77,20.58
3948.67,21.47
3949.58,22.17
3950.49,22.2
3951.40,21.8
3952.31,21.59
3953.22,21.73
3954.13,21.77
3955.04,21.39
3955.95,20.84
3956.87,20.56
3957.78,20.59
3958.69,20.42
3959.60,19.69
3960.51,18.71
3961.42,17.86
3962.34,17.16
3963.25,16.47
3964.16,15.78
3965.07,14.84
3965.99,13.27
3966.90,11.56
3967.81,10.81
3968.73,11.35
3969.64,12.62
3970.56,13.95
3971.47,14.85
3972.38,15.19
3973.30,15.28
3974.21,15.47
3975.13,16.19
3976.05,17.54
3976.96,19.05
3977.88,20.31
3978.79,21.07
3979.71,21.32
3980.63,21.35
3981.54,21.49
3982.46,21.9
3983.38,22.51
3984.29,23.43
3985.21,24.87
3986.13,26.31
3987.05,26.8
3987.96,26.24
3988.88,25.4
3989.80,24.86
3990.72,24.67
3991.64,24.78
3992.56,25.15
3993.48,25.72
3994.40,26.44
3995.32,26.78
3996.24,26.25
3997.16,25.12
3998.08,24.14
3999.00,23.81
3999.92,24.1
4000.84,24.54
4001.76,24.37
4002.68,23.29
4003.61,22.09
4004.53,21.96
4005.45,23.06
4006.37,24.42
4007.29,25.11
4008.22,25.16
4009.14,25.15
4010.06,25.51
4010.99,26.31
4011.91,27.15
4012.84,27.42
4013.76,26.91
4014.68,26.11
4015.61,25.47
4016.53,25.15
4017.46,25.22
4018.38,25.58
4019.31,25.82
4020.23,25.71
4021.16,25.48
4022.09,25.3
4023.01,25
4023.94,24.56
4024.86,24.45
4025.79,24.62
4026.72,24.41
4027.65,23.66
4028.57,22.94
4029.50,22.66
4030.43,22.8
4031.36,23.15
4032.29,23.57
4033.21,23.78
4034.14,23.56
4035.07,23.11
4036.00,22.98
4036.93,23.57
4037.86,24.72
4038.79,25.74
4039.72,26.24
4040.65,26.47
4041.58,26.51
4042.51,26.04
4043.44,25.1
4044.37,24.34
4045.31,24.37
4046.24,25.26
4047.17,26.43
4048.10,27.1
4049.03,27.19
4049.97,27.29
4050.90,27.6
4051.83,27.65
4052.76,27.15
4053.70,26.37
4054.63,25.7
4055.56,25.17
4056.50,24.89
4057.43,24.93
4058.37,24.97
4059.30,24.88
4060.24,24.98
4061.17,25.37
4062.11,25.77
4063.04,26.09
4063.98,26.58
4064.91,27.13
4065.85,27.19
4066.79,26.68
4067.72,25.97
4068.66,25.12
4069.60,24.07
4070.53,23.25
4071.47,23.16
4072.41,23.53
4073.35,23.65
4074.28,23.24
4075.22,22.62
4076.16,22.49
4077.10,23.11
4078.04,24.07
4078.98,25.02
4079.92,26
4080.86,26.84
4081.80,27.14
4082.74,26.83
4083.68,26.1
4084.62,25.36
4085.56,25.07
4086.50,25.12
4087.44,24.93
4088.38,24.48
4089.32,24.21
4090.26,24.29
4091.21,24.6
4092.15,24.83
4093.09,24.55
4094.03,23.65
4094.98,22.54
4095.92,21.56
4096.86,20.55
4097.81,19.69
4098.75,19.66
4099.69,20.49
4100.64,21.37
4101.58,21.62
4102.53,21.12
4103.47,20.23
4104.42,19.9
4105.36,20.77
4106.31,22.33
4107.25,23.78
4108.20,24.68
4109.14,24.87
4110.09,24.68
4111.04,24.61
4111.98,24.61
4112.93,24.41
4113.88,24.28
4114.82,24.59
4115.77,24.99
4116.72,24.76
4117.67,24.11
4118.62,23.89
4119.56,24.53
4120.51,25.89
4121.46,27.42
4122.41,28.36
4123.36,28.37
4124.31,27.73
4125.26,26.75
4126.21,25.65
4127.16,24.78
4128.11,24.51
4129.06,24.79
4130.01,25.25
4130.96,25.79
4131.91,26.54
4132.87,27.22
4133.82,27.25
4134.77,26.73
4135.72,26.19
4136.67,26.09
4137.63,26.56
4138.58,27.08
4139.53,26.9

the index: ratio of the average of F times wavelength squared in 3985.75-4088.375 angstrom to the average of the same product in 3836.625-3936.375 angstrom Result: 1.24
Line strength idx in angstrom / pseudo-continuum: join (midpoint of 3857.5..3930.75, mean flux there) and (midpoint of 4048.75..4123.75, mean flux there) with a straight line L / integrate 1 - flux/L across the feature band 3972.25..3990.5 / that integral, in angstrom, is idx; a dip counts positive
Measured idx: 1.5 angstrom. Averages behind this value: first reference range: 22.6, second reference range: 24.5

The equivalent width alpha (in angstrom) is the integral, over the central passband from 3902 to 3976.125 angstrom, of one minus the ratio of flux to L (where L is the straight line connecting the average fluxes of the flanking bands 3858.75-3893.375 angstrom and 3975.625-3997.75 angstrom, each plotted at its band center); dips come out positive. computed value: 8.13 angstrom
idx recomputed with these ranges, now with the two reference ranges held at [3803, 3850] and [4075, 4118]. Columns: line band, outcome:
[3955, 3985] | 5.7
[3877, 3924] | -3.9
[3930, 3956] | 1.2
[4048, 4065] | -2.2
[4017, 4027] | -1.1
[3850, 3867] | -1.1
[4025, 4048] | -1.7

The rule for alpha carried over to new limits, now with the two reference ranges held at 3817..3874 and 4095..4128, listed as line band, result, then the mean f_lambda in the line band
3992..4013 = -2.28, 24.9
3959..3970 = 3.44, 15.1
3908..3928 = -2.13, 23.7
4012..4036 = -2.08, 24.7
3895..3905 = -0.45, 22.2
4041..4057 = -2.18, 26.1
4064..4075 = -0.76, 24.8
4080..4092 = -1.02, 25.4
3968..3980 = 3.16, 16.3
